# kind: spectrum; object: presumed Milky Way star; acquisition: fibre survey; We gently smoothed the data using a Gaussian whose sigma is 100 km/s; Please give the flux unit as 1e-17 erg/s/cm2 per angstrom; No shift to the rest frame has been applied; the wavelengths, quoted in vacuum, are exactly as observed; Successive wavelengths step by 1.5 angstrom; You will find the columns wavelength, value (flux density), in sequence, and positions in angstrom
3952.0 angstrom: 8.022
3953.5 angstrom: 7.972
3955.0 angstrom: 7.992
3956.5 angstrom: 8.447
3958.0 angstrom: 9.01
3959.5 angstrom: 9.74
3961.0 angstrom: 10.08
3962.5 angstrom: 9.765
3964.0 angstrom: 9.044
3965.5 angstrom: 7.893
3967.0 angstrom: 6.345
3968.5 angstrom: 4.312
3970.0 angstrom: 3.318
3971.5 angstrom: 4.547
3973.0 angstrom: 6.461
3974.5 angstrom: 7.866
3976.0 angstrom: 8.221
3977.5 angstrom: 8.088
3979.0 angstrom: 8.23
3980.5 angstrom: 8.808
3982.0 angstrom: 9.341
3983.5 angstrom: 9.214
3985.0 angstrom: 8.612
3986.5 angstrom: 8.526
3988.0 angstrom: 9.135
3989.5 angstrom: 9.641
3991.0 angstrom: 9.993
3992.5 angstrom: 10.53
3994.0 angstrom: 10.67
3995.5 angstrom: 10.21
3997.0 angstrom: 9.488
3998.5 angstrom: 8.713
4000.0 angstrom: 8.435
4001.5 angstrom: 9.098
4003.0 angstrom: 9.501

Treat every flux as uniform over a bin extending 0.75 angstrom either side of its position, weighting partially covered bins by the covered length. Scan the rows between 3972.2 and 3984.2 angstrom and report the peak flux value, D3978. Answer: 9.341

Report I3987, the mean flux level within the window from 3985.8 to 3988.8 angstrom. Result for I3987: 8.85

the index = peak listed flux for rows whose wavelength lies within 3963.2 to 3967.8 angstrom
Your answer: 9.044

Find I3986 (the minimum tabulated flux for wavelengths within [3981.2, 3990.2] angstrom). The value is 8.526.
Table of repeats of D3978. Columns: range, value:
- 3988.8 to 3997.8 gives 10.67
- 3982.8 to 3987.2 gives 9.214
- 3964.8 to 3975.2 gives 7.893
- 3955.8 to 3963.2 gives 10.08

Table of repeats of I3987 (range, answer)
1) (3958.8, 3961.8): 9.91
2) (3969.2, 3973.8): 4.8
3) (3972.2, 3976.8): 7.49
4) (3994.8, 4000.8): 9.2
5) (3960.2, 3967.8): 8.6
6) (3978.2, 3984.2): 8.89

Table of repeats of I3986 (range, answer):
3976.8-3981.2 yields 8.088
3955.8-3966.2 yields 7.893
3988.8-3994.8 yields 9.641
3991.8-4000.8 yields 8.435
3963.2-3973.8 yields 3.318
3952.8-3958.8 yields 7.972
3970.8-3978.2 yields 4.547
